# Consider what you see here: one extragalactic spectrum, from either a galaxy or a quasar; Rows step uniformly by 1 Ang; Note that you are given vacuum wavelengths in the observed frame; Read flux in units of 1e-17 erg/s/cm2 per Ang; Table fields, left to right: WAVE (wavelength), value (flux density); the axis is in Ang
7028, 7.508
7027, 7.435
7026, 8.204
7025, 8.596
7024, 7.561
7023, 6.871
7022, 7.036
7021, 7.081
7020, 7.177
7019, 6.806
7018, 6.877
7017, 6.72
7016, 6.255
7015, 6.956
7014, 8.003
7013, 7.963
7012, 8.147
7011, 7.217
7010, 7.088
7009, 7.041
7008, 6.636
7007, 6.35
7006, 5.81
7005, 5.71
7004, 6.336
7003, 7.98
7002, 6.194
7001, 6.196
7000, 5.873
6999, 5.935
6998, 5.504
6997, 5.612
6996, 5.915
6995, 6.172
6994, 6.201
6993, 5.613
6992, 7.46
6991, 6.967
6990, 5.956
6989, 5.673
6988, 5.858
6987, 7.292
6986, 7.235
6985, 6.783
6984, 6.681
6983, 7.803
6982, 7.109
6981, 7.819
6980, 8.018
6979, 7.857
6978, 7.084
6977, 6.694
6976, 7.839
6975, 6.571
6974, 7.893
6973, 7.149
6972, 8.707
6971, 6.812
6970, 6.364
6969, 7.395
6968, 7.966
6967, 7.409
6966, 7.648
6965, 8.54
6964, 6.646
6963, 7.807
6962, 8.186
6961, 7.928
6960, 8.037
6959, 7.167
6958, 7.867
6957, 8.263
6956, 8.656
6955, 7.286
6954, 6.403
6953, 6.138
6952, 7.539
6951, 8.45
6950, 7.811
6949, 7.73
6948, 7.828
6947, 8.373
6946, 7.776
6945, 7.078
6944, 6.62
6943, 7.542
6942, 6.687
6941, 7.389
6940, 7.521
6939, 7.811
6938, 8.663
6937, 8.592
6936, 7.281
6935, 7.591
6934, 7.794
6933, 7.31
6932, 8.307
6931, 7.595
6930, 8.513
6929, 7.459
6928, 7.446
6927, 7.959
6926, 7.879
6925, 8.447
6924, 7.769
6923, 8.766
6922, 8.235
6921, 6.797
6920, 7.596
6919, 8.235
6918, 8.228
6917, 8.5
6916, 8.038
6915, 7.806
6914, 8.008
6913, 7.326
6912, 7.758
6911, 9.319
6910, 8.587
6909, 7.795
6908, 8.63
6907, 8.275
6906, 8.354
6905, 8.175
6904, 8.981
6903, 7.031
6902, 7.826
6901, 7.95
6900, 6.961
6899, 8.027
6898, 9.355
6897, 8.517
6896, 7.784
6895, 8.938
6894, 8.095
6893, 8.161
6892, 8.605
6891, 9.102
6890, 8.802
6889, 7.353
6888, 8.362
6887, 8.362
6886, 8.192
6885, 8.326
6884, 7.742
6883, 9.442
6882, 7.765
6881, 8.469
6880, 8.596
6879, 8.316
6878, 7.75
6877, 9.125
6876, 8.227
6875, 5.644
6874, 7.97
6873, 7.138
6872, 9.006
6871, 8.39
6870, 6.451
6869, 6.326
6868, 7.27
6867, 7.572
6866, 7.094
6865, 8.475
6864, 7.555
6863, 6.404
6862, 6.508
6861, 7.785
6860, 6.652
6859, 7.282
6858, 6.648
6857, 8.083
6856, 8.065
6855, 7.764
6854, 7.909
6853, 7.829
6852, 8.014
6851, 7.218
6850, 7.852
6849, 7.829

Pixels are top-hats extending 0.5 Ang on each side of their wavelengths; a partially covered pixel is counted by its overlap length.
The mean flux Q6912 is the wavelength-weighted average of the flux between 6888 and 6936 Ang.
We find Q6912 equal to 8.08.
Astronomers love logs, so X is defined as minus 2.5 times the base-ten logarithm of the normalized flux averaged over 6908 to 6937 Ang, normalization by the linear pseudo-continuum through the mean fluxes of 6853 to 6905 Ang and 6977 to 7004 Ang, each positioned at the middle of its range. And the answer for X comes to -0.08 mag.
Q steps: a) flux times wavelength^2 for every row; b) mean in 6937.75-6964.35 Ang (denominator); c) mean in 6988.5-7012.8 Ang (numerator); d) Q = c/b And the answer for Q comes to 0.9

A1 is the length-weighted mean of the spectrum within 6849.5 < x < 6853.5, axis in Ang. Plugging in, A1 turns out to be 7.73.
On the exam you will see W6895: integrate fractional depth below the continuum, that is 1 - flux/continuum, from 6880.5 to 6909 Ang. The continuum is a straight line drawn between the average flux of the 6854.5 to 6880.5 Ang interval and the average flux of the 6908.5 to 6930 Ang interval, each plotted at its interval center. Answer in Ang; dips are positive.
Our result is -1.7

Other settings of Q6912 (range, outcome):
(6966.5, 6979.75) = 7.38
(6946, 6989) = 7.47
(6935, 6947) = 7.58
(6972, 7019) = 6.8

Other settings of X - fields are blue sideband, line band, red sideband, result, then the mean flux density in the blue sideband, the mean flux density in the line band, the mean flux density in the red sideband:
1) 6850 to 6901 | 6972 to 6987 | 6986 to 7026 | -0.06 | 7.87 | 7.37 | 6.71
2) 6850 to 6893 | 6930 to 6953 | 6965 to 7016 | -0.06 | 7.8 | 7.68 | 6.9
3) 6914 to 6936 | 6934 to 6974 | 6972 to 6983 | 0.01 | 7.91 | 7.61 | 7.48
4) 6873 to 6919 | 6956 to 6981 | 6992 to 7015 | -0.08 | 8.18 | 7.6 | 6.55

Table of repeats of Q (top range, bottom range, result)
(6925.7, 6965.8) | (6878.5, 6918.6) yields 0.94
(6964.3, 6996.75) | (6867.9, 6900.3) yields 0.90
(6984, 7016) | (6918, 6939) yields 0.85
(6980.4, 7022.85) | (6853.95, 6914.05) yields 0.87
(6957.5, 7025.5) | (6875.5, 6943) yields 0.89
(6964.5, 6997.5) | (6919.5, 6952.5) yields 0.92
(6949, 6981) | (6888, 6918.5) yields 0.94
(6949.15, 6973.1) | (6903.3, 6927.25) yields 0.95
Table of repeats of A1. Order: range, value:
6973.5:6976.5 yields 7.43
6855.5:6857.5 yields 8.07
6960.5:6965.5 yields 7.82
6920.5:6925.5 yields 8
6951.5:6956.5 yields 7.2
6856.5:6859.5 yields 7.34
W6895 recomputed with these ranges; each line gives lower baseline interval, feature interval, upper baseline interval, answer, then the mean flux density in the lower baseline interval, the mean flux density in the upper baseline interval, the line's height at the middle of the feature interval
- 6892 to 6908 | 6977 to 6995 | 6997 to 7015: 0.2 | 8.19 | 6.68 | 6.97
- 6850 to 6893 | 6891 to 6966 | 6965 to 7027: -4.9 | 7.8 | 6.96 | 7.42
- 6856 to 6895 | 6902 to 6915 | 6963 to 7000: -1.0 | 7.83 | 6.95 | 7.56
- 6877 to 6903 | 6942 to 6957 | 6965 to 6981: 0.4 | 8.26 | 7.47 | 7.7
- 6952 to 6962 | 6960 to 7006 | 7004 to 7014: 1.9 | 7.56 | 6.91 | 7.24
